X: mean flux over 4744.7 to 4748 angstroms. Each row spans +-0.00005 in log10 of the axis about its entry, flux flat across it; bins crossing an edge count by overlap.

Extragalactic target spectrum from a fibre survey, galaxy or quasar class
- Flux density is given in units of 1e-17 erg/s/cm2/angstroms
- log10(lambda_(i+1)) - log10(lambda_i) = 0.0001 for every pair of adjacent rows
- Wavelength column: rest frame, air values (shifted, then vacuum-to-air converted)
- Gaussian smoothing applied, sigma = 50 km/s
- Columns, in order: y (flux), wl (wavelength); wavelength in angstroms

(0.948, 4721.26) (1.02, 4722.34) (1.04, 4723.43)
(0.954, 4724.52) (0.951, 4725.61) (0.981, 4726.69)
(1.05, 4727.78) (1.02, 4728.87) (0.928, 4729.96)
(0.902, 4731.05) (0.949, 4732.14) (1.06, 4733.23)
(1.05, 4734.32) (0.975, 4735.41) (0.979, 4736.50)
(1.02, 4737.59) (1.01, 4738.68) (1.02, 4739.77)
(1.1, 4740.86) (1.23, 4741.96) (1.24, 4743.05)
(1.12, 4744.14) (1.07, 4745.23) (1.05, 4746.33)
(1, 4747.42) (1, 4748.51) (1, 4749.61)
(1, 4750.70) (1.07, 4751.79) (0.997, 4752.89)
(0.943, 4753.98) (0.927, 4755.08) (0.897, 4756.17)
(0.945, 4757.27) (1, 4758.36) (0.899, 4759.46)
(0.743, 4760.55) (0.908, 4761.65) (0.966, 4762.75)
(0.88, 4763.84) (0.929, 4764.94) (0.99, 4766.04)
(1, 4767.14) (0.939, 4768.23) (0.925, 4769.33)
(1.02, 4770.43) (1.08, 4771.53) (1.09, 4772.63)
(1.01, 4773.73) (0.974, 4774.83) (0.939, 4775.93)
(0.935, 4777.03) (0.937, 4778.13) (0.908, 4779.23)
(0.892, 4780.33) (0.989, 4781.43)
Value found 1.04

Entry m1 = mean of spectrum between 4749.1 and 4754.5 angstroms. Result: 1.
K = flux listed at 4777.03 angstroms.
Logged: 0.935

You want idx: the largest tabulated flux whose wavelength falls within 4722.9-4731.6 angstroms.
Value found 1.05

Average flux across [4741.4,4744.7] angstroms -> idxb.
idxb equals 1.2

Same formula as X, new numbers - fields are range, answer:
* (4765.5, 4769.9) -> 0.964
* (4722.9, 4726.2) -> 0.983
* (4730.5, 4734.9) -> 0.99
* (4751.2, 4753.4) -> 1.03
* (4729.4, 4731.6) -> 0.915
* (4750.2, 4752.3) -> 1.04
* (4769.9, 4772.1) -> 1.05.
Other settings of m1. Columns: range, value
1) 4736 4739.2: 1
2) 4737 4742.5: 1.07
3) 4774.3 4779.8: 0.938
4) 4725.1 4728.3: 0.996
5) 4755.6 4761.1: 0.898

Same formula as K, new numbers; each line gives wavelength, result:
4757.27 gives 0.945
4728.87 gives 1.02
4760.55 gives 0.743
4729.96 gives 0.928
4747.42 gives 1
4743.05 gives 1.24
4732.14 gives 0.949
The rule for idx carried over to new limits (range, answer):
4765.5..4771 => 1.02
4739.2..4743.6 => 1.24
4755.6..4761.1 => 1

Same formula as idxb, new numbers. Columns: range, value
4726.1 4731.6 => 0.976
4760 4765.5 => 0.885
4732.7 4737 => 1.02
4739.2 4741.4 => 1.06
